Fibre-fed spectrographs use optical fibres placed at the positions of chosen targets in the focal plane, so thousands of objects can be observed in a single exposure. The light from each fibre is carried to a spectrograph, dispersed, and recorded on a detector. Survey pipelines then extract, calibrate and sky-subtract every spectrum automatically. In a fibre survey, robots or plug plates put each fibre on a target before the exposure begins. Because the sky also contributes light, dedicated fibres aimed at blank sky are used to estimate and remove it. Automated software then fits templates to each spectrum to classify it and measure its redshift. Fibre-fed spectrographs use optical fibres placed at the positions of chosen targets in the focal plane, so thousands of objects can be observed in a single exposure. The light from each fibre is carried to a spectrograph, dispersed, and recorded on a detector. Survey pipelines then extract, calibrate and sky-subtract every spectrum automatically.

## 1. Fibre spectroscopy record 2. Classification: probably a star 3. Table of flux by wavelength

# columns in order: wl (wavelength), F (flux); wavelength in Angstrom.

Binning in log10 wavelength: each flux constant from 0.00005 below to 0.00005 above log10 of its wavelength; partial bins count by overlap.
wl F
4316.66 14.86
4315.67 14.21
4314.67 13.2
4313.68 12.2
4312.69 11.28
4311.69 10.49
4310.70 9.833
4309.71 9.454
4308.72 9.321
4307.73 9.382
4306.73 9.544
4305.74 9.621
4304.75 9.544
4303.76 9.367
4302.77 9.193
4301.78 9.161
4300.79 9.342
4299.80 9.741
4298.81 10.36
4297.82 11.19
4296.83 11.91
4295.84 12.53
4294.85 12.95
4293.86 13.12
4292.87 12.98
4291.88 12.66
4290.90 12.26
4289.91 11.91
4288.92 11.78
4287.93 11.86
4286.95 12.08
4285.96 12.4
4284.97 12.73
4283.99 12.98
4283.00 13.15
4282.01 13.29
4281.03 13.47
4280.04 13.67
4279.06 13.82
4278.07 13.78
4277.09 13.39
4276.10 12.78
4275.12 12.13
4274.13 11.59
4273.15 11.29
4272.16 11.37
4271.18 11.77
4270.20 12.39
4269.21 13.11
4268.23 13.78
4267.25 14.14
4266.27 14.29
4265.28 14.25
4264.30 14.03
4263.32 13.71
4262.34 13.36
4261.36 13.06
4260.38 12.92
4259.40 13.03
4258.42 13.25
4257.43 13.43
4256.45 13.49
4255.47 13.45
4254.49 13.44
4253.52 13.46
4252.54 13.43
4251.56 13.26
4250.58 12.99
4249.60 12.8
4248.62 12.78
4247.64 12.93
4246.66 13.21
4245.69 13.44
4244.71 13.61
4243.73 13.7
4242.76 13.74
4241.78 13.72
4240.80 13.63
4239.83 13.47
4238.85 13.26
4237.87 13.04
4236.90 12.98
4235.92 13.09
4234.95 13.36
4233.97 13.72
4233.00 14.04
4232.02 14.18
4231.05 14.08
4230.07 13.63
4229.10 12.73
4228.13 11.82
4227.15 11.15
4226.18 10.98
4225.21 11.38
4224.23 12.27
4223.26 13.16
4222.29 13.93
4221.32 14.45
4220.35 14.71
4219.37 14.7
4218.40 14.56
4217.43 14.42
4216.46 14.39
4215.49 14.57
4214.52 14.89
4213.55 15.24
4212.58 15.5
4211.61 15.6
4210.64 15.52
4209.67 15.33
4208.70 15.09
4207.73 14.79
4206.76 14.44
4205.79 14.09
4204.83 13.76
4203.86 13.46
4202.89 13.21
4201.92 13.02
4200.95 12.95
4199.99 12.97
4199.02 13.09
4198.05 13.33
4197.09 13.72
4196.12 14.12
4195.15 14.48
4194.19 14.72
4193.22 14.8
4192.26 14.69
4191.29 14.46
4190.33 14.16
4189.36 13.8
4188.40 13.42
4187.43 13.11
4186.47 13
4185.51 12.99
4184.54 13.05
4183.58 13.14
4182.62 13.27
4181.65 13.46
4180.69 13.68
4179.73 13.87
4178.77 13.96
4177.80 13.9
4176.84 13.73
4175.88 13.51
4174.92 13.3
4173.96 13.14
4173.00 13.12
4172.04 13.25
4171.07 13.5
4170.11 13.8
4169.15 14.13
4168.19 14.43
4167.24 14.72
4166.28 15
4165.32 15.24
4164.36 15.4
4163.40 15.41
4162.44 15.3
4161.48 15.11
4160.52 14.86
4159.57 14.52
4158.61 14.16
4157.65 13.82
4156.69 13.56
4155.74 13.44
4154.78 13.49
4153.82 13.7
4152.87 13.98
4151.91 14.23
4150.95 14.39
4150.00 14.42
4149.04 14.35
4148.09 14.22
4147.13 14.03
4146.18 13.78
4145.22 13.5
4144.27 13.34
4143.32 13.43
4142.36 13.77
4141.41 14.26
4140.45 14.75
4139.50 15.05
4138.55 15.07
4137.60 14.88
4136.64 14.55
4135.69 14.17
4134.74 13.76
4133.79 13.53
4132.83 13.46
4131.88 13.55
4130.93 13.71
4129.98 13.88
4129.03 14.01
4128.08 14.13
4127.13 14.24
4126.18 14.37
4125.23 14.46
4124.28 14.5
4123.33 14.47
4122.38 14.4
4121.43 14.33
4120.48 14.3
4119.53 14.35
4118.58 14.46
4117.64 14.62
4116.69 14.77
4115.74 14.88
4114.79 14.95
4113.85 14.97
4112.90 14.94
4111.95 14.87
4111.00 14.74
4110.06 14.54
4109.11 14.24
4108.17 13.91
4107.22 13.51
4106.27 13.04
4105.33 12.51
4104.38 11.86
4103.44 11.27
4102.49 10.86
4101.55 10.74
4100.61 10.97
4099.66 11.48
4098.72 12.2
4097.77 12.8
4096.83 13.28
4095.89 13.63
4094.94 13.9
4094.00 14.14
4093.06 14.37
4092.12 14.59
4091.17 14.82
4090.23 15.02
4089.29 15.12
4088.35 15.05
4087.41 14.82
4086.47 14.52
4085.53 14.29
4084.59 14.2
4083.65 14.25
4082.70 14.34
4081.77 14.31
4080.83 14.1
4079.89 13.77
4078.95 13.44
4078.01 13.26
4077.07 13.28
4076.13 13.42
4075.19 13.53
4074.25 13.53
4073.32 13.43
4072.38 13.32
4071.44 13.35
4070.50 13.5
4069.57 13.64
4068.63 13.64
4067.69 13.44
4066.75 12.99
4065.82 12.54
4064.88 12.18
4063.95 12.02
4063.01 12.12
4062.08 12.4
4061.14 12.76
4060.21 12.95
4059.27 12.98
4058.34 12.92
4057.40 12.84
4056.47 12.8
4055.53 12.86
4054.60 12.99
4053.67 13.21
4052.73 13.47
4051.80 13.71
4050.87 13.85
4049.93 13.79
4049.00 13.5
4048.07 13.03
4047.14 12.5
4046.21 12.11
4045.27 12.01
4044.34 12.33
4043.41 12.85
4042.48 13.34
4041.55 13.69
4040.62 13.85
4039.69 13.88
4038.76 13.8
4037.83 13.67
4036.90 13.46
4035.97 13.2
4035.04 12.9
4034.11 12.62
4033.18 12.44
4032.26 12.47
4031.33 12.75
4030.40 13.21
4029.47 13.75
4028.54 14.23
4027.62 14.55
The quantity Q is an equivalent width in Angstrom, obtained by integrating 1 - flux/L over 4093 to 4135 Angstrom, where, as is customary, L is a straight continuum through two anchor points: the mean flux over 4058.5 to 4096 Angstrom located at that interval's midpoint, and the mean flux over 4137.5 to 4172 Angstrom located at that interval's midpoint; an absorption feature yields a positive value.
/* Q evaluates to 0.9 Angstrom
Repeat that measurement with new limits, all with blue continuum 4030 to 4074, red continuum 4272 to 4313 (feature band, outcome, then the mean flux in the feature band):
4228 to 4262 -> -4.30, 13.3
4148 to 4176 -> -4.15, 14.2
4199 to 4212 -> -2.19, 14.1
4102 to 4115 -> -0.88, 13.6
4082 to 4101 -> -1.63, 13.9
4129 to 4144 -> -1.90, 14.1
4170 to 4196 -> -3.10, 13.7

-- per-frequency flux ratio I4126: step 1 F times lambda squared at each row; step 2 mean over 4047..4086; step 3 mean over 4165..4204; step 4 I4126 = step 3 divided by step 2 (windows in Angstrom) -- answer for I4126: 1.09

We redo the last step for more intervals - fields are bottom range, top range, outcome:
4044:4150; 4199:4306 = 1.03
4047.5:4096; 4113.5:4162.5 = 1.08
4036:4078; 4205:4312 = 1.08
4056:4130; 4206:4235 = 1.09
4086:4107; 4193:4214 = 1.13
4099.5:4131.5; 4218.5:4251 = 1.02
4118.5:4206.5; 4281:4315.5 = 0.86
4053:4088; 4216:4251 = 1.08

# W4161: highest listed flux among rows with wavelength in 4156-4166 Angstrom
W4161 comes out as 15.41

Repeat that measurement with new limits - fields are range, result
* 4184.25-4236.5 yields 15.6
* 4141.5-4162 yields 15.11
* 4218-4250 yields 14.71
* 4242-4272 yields 14.29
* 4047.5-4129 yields 15.12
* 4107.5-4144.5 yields 15.07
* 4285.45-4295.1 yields 13.12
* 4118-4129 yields 14.5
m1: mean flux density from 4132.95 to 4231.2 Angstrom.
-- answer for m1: 14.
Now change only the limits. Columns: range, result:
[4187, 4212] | 14.1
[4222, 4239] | 12.9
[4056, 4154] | 13.7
